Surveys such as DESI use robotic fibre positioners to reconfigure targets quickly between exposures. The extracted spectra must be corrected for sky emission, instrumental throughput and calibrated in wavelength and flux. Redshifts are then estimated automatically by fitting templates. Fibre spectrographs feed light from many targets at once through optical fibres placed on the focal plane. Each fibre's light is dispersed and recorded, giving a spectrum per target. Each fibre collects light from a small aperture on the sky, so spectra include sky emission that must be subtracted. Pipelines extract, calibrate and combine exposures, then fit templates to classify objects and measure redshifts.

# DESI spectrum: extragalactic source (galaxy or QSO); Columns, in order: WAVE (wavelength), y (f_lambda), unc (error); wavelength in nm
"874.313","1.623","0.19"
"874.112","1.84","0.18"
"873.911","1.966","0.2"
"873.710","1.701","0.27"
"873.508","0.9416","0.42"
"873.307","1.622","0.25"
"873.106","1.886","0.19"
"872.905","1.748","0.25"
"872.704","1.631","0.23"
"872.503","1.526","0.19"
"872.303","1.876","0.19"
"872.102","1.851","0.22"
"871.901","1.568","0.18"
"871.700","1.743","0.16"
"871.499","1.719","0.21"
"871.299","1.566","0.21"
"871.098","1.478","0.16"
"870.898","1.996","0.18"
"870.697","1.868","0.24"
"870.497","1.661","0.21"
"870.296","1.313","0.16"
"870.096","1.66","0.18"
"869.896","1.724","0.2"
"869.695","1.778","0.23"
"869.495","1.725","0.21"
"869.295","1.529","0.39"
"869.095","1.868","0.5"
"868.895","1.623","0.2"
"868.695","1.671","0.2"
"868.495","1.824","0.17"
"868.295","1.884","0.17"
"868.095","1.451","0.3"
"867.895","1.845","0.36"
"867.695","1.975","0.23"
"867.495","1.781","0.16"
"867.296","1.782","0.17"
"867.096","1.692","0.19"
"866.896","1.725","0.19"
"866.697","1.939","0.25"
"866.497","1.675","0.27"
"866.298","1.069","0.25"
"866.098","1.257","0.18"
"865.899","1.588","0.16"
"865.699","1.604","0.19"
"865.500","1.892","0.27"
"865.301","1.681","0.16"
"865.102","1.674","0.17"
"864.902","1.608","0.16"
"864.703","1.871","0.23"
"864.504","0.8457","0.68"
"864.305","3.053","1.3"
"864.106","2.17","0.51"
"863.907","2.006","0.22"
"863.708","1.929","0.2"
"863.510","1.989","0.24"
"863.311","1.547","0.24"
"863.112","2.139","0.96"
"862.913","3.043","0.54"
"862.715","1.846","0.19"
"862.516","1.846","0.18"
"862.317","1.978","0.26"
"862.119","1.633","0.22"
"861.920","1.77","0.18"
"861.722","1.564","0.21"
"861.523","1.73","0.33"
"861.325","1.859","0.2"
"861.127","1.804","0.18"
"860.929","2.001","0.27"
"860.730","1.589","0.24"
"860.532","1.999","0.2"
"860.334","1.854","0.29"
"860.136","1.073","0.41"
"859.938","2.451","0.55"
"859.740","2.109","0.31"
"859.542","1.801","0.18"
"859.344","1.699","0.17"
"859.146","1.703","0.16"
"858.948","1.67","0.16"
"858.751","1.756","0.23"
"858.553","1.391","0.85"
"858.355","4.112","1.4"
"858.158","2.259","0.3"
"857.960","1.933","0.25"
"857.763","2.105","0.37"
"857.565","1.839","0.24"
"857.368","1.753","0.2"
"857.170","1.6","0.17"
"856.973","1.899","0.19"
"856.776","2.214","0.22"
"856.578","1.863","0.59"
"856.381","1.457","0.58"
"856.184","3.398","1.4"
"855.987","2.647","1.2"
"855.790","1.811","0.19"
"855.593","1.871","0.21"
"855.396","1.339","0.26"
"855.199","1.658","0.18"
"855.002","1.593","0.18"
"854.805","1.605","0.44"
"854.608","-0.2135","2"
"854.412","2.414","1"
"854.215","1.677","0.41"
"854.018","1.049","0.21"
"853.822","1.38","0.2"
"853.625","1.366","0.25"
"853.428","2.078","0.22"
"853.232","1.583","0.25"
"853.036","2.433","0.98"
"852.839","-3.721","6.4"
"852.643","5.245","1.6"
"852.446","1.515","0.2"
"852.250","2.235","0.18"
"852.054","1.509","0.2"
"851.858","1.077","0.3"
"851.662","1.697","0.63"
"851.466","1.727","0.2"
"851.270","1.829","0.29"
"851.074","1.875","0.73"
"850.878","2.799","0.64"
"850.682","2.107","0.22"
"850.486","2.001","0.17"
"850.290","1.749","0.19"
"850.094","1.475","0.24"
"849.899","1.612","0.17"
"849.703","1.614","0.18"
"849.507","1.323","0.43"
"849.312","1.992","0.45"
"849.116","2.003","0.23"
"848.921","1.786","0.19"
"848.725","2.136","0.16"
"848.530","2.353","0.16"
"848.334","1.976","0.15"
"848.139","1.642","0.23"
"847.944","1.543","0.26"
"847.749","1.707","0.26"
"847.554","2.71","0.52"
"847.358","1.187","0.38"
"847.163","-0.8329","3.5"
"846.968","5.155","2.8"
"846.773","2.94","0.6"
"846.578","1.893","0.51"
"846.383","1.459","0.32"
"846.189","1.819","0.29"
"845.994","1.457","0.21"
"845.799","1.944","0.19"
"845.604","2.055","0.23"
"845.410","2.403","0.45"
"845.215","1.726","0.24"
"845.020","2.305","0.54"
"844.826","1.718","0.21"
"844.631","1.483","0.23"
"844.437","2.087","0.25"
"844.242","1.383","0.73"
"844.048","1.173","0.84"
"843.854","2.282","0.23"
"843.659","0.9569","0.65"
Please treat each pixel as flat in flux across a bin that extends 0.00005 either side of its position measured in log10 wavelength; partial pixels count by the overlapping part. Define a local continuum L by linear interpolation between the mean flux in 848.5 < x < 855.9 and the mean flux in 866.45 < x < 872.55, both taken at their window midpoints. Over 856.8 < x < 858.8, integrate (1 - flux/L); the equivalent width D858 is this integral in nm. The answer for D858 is -0.47 nm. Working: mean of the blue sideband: 1.67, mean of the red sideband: 1.72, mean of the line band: 2.08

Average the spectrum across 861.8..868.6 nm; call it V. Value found 1.81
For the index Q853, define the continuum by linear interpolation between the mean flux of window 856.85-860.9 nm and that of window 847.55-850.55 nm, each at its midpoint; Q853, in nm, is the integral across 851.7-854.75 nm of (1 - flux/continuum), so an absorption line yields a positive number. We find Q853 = 0.68 nm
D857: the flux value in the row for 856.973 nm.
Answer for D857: 1.899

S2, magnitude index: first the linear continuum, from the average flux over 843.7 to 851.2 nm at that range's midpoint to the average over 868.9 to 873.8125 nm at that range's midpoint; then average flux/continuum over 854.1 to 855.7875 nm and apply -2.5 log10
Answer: 0.20 mag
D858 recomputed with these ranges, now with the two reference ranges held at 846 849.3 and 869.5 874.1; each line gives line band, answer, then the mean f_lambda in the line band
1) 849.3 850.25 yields 0.174 nm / 1.58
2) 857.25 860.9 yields -0.250 nm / 1.95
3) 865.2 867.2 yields 0.148 nm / 1.61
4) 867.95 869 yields 0.011 nm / 1.7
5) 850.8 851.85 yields 0.011 nm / 1.89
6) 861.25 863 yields -0.121 nm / 1.91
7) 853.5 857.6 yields 0.300 nm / 1.73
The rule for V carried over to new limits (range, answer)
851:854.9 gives 1.52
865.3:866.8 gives 1.58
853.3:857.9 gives 1.76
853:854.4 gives 1.66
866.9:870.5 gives 1.71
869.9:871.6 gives 1.66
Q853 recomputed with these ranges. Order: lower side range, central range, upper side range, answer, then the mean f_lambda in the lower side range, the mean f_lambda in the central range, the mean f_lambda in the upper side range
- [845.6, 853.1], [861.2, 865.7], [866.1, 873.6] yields -0.44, 1.81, 1.89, 1.68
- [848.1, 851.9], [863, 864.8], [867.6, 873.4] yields -0.21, 1.85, 1.96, 1.71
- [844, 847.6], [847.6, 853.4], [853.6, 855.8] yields -0.35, 1.9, 1.76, 1.45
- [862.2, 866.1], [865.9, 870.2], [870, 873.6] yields 0.19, 1.89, 1.69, 1.65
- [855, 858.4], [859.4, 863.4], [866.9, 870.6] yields 0.08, 2.06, 1.88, 1.71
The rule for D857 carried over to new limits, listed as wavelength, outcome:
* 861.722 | 1.564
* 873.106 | 1.886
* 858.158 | 2.259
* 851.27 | 1.829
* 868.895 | 1.623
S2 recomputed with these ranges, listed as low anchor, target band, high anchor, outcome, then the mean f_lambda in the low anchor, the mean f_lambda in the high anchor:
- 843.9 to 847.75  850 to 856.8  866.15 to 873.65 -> 0.07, 1.9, 1.68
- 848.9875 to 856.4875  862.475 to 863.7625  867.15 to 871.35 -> -0.20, 1.71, 1.72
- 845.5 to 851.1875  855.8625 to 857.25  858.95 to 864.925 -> -0.14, 1.91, 1.88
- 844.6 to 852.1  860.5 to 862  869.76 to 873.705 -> -0.02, 1.88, 1.65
